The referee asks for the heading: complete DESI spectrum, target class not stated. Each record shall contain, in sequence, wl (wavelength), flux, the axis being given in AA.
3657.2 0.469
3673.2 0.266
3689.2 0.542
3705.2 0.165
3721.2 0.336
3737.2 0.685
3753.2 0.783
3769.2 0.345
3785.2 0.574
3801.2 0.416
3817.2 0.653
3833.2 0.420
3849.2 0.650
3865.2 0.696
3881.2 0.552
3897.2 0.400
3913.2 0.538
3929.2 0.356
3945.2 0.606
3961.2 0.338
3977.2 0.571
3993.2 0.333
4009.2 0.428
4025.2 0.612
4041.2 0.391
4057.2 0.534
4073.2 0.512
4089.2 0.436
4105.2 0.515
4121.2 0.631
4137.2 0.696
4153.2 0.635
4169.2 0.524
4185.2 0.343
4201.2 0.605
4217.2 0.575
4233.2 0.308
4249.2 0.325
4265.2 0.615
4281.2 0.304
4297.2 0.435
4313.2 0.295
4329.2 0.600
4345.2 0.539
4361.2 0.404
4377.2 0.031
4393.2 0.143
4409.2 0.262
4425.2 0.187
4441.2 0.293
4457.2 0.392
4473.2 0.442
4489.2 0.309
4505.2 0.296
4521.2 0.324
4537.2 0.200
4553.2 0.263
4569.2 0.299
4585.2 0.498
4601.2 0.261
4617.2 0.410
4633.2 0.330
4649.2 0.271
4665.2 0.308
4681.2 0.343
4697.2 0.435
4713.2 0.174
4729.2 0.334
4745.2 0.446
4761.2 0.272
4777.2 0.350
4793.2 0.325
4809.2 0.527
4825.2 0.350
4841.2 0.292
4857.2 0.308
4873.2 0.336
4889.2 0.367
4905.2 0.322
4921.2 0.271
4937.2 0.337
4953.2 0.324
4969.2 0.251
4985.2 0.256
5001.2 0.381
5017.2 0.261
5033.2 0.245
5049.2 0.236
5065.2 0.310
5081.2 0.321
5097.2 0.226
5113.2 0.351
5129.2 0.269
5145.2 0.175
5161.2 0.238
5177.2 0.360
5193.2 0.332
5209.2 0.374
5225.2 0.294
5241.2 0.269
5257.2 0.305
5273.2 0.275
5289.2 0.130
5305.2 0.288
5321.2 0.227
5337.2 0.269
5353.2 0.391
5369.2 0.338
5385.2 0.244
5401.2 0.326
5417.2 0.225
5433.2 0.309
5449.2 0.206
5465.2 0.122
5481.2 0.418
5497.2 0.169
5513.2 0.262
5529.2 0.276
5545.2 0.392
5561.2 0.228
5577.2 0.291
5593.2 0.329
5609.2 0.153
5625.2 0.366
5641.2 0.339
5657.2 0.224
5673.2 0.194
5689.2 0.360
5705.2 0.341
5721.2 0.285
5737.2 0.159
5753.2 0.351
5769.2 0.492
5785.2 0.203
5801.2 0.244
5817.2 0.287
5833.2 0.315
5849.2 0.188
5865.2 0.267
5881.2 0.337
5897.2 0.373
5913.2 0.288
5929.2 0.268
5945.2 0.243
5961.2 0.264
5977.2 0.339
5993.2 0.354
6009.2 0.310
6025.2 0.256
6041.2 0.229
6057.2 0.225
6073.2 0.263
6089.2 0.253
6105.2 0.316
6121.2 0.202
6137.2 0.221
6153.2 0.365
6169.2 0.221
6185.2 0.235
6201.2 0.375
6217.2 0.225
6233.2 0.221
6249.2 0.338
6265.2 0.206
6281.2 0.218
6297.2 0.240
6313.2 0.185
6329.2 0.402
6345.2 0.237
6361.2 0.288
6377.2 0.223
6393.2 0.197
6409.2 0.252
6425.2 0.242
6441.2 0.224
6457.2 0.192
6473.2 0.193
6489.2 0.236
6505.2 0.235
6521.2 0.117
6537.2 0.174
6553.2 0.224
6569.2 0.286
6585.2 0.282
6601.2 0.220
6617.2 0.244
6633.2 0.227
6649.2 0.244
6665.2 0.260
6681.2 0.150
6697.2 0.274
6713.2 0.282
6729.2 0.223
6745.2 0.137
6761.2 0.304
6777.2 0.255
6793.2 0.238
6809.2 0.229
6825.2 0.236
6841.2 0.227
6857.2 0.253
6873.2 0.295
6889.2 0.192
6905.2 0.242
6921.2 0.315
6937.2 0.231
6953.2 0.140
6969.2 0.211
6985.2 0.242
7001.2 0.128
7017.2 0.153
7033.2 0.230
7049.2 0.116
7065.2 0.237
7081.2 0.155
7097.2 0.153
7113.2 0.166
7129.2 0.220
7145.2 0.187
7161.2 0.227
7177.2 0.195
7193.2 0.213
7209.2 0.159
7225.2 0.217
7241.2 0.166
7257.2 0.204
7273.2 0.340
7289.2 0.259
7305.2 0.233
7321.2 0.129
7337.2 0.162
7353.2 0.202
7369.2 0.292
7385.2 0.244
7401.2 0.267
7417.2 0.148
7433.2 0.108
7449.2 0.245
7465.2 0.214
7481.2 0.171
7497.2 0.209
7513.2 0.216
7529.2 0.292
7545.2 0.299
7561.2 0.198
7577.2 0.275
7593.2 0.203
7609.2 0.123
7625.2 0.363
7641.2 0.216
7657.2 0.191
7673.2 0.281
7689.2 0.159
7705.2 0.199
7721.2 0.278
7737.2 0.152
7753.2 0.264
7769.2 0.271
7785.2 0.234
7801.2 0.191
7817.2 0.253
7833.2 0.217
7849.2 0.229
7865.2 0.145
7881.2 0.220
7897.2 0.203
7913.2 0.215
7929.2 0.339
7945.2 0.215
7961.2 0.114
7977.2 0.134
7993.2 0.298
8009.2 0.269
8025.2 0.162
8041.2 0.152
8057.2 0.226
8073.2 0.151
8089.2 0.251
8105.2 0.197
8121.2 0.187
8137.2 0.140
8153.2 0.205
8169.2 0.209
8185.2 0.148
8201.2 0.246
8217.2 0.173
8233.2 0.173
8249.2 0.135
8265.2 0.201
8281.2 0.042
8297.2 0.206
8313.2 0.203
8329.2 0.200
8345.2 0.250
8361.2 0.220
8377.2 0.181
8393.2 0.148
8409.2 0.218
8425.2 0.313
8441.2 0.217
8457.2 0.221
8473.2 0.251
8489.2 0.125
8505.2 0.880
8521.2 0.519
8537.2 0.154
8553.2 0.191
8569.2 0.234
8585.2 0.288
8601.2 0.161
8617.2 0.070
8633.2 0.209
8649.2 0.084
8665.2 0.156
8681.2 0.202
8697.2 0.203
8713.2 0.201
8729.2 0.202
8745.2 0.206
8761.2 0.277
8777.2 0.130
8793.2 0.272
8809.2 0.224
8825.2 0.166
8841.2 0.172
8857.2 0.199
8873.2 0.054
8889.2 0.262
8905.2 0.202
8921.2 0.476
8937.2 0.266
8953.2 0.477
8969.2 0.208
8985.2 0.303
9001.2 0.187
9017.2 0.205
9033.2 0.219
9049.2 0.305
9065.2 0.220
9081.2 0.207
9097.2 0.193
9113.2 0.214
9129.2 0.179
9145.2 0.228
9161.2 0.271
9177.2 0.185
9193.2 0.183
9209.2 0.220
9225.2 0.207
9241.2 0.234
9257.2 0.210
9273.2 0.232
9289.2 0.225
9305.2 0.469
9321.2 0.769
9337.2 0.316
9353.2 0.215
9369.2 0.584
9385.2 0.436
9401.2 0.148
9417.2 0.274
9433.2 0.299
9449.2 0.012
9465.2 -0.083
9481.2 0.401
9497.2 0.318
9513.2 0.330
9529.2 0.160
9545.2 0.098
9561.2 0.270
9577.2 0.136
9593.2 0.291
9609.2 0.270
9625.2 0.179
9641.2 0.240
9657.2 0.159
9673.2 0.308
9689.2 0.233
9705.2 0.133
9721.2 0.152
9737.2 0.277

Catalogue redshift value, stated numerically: 1.28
